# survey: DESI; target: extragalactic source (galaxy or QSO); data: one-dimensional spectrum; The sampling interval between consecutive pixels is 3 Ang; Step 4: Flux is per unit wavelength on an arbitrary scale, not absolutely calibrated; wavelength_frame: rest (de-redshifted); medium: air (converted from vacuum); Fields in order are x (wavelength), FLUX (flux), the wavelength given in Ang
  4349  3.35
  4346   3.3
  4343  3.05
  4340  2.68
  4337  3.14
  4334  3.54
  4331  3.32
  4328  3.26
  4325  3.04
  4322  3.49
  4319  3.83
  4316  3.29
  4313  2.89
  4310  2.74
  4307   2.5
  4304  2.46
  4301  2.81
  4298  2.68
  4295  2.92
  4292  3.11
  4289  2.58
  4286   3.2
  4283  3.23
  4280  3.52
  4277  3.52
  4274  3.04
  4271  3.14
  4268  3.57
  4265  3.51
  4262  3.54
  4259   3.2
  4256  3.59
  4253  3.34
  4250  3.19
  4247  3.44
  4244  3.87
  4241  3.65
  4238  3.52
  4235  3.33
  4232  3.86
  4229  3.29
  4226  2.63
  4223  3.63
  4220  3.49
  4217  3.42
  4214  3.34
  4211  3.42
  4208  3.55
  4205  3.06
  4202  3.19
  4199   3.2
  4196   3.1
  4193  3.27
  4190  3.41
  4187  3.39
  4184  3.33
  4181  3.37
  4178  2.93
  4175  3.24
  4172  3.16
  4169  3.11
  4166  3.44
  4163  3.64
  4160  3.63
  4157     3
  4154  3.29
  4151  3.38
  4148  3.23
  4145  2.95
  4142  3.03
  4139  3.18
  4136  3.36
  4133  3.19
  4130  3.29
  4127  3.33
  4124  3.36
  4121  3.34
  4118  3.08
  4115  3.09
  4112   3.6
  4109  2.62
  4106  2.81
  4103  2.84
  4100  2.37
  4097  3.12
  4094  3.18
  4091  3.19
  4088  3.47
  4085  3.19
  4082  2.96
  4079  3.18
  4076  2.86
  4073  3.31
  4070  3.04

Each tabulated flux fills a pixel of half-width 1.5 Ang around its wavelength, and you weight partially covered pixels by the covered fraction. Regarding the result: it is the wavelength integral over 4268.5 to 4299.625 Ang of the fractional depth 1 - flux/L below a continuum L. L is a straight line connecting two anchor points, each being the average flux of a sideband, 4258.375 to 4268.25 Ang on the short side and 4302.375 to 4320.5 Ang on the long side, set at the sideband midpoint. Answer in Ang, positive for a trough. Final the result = 1.3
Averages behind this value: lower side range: 3.46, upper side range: 2.95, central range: 3.11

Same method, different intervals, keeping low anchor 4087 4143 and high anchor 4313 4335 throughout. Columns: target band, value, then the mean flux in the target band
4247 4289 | -0.4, 3.33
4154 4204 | -1.2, 3.27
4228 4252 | -1.9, 3.52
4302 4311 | 2.1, 2.57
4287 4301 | 2.1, 2.83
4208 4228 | -0.6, 3.34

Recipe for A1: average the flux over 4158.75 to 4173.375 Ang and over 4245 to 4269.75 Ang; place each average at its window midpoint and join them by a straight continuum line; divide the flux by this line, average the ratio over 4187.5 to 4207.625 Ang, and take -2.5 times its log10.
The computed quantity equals 0.06 mag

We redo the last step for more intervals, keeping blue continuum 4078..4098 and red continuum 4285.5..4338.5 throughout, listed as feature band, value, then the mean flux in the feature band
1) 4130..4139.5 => -0.03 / 3.26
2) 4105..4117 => 0.05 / 3.04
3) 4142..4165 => -0.05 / 3.29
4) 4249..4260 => -0.09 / 3.34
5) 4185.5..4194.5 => -0.08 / 3.36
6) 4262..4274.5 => -0.10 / 3.36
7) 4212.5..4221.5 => -0.10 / 3.42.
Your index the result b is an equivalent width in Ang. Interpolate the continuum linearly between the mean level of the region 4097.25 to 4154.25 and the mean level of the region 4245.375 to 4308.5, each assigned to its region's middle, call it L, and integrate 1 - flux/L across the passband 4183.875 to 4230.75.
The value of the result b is -2.4 Ang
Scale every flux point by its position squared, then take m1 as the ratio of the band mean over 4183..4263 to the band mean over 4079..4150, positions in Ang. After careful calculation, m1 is 1.14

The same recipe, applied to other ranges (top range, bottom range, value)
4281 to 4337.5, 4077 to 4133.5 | 1.08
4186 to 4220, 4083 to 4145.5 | 1.11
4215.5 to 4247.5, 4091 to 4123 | 1.22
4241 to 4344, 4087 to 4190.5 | 1.07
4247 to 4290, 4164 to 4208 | 1.06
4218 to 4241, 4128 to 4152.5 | 1.11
